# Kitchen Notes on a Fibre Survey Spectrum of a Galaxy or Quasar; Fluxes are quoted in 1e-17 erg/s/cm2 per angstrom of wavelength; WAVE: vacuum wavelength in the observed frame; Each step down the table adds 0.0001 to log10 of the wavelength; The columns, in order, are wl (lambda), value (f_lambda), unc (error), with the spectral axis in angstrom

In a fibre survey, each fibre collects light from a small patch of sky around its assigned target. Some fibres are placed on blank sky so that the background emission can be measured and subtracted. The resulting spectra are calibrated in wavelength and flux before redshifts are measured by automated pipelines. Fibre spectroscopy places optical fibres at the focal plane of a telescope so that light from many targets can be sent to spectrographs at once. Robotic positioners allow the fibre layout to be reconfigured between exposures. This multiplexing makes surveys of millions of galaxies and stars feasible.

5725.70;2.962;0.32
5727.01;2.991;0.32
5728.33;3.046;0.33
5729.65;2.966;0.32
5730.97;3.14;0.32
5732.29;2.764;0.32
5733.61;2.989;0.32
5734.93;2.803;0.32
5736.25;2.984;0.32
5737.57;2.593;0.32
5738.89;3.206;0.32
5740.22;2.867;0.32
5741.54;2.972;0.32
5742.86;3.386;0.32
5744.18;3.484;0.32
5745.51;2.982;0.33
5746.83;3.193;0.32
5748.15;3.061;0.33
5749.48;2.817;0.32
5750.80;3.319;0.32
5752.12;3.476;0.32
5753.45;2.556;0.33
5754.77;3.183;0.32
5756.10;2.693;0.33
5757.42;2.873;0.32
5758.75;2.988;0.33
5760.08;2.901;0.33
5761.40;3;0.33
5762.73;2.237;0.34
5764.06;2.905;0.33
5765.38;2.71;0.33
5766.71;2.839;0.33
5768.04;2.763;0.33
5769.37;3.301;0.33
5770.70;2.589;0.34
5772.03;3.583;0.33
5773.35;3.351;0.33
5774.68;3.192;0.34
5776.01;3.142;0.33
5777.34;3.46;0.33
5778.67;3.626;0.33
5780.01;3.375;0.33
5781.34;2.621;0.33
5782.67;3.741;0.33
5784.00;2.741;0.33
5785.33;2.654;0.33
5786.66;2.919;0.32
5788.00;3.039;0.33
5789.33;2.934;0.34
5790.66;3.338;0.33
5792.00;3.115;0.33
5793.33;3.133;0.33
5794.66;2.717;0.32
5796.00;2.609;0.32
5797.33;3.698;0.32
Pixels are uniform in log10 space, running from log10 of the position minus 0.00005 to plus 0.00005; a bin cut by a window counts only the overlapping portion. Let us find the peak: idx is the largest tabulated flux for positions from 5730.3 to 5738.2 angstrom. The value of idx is 3.14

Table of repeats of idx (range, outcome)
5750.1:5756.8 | 3.476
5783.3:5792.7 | 3.338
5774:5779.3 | 3.626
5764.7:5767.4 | 2.839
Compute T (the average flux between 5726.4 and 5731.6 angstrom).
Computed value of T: 3.03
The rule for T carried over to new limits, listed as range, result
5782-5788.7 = 3.02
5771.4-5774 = 3.48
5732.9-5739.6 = 2.91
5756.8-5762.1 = 2.93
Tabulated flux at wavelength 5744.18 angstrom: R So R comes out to 3.484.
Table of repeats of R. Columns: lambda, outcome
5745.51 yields 2.982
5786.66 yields 2.919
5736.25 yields 2.984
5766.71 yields 2.839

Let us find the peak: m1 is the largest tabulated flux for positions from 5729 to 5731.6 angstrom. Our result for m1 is 3.14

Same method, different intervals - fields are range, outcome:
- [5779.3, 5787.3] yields 3.741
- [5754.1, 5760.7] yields 3.183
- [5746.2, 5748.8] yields 3.193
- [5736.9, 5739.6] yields 3.206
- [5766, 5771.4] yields 3.301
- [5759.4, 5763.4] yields 3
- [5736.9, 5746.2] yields 3.484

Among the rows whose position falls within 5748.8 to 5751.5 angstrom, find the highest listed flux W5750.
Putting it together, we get 3.319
